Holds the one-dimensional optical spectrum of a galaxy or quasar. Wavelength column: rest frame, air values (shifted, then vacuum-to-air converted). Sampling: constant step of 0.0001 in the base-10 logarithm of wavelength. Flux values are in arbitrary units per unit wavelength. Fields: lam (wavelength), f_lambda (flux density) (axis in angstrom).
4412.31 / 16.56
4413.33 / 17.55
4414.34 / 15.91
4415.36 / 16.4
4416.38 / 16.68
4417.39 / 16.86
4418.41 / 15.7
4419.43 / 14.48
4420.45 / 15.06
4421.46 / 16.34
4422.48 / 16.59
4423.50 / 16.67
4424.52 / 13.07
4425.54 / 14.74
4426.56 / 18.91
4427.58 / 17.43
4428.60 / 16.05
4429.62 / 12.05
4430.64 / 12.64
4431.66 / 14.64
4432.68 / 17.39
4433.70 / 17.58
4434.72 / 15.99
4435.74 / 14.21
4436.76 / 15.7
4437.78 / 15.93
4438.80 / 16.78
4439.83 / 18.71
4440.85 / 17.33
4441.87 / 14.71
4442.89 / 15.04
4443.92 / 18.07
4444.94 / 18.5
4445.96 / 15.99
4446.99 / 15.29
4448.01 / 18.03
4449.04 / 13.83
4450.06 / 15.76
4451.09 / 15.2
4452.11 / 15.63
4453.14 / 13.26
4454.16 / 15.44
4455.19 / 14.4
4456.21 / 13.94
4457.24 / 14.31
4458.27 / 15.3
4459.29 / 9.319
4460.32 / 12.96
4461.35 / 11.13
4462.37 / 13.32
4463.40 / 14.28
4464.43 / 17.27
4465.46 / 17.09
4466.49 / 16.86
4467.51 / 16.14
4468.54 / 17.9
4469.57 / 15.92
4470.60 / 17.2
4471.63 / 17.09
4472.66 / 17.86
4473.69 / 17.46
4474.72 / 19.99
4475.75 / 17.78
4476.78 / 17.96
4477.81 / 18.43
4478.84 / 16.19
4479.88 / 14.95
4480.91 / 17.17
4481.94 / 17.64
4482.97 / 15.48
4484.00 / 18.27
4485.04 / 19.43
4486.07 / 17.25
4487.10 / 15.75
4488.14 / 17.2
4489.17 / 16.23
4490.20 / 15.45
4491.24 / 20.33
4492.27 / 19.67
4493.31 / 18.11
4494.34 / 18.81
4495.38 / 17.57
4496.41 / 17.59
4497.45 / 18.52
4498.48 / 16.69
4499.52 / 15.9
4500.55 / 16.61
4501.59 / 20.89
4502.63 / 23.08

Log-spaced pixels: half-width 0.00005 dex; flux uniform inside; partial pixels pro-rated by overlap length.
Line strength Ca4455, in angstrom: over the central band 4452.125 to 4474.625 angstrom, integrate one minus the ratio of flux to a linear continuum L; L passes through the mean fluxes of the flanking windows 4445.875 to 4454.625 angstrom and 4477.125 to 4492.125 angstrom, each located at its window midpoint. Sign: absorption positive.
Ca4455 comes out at 1.1 angstrom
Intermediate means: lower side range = 15.3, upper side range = 17.2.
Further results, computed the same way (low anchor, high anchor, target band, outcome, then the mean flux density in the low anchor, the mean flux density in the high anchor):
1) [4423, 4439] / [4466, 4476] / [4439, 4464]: 2.2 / 15.6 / 17.4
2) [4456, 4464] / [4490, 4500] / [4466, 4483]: -2.4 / 13.1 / 17.9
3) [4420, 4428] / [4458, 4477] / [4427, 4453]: 0.2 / 16.1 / 15.9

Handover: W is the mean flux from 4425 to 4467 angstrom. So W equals 15.4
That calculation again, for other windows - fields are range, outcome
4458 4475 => 15.7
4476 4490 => 17.1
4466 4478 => 17.5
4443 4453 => 16.1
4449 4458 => 14.7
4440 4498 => 16.4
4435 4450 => 16.3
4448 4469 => 14.7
